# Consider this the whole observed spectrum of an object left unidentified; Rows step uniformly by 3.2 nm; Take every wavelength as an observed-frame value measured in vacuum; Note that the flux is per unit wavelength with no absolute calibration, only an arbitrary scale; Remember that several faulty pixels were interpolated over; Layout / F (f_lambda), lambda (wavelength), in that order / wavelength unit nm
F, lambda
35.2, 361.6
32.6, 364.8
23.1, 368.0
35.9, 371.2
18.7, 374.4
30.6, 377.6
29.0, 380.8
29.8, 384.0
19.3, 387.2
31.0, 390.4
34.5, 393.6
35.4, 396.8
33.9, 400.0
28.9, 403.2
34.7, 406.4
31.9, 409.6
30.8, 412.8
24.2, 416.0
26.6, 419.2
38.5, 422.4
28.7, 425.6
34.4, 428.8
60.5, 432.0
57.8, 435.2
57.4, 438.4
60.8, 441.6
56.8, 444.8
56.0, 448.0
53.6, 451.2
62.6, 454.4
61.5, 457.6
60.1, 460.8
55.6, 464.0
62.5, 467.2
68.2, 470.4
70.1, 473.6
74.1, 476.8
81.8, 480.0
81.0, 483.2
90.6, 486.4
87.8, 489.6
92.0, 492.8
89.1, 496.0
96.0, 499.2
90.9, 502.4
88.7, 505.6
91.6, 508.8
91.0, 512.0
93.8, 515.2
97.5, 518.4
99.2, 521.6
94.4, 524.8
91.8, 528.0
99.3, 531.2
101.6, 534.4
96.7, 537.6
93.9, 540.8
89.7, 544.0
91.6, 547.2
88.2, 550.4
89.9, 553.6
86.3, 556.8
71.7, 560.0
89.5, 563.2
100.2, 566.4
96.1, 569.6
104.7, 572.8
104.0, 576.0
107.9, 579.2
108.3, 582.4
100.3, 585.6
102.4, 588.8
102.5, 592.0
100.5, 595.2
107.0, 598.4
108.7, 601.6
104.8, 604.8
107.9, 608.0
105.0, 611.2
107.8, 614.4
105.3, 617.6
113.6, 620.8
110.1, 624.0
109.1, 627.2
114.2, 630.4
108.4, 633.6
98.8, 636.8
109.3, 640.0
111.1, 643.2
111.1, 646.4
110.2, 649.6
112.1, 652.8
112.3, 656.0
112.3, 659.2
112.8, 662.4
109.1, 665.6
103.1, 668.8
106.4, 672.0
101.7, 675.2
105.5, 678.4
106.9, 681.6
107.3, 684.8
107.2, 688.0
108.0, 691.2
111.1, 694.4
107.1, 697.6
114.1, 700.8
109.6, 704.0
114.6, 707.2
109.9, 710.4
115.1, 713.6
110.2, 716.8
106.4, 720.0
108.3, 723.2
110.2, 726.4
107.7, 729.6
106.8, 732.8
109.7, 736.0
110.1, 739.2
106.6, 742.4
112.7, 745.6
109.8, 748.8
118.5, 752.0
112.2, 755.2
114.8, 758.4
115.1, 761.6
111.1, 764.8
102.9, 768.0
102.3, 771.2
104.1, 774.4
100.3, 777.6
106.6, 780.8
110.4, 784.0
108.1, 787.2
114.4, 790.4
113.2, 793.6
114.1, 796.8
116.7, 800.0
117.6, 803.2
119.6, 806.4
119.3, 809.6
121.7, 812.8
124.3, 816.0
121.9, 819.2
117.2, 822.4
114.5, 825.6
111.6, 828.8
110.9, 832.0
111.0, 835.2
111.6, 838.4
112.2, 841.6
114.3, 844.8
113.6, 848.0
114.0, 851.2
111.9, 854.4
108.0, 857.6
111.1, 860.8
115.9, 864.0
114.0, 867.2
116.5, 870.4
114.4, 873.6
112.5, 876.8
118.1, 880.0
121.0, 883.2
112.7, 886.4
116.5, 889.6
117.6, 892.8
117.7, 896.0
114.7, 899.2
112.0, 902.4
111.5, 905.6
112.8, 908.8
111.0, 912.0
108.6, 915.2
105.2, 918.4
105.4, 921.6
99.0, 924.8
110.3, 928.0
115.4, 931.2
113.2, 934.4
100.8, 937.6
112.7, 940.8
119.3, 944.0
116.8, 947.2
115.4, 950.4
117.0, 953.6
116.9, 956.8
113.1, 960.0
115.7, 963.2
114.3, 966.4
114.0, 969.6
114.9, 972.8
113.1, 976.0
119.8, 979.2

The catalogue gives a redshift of 0.081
